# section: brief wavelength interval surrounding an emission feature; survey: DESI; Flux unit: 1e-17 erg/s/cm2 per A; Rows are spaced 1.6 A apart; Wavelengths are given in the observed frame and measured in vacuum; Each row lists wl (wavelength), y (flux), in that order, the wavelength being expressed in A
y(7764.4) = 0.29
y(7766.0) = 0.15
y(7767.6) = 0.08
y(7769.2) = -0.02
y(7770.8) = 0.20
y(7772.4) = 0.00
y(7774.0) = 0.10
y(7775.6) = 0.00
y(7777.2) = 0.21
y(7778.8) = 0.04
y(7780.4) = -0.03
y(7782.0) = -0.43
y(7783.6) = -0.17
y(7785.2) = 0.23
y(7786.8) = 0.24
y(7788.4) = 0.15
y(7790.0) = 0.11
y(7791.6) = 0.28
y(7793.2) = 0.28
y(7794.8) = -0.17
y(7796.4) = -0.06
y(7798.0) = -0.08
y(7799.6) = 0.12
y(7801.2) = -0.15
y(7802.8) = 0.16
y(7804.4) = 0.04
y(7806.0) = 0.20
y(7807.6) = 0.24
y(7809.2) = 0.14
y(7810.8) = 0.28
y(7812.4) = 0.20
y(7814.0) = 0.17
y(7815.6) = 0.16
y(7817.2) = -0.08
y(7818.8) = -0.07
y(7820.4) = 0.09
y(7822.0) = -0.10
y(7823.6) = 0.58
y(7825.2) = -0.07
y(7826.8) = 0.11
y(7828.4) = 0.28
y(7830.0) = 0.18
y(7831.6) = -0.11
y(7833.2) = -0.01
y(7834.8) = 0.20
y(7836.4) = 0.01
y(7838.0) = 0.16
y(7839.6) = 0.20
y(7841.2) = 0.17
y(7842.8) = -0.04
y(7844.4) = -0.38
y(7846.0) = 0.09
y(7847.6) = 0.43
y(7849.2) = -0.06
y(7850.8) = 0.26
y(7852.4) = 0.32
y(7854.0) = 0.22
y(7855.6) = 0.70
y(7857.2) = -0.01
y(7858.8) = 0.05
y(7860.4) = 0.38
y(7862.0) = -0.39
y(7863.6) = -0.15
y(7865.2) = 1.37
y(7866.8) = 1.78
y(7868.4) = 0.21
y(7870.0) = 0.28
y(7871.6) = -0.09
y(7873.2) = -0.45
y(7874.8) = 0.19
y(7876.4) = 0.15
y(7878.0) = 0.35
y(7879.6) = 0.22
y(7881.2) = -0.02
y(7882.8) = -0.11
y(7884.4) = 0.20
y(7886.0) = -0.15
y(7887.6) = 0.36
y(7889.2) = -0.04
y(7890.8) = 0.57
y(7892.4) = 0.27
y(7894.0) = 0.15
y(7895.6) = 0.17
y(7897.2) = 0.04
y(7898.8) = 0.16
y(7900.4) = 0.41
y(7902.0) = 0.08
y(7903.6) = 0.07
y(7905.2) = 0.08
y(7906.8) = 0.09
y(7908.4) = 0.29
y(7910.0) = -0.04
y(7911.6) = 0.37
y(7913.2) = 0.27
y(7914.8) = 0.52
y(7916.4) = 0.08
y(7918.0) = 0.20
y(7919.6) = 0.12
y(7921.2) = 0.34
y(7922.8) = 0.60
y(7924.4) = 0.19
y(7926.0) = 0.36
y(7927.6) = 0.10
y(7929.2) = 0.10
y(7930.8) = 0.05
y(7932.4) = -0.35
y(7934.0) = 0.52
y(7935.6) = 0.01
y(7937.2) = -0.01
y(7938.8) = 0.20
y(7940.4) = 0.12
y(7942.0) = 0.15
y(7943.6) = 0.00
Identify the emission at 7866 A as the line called H-alpha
